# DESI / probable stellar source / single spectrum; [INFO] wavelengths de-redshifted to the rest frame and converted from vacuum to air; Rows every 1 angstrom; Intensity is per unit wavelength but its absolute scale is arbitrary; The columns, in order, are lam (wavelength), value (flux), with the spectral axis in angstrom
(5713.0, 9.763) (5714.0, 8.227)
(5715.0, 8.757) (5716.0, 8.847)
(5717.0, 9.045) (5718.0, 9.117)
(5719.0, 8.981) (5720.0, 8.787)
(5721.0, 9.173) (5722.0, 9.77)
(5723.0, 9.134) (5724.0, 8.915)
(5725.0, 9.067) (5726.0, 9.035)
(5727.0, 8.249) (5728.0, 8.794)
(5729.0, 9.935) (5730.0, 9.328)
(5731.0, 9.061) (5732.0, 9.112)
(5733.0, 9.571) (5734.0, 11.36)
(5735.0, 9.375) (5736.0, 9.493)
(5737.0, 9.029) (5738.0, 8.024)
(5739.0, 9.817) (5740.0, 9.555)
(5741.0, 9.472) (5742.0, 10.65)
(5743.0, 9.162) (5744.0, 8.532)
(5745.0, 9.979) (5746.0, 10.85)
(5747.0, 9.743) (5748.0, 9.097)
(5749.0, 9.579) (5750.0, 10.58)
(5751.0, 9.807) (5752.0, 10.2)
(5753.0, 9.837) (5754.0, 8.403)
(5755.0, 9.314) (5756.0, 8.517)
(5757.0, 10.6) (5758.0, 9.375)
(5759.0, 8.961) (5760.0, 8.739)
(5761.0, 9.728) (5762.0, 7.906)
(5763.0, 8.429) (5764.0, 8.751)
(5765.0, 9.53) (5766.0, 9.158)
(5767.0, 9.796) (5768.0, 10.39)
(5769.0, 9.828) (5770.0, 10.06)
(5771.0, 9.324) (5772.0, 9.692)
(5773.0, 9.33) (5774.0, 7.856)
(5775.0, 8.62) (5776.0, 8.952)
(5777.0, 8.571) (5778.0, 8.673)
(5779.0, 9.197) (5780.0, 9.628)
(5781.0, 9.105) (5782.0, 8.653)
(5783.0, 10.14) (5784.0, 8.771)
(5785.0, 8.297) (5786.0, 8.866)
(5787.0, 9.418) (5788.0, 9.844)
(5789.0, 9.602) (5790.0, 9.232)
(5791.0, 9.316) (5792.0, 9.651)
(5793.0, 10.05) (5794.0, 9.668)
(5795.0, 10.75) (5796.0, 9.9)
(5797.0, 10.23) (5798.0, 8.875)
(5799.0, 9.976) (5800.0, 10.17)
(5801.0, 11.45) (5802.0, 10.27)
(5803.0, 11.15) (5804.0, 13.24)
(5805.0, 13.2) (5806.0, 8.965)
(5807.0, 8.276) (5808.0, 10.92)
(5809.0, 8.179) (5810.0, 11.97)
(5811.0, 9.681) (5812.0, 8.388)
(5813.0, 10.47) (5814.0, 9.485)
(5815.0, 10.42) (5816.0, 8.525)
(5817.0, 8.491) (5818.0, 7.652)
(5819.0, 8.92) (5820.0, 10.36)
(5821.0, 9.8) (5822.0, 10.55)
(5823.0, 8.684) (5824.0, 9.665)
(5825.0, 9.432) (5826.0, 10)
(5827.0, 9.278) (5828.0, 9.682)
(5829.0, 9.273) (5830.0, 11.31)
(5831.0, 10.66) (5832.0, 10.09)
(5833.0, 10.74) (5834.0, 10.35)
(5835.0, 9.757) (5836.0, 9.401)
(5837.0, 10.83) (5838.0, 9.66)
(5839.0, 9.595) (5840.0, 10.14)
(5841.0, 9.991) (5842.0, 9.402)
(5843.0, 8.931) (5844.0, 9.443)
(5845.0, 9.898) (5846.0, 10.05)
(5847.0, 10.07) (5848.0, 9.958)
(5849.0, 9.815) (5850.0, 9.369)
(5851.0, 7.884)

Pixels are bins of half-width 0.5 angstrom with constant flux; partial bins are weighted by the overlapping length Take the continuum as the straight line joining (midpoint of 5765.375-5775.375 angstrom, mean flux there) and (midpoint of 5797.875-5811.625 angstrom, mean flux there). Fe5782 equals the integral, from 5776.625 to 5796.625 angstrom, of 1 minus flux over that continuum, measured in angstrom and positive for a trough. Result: 1.1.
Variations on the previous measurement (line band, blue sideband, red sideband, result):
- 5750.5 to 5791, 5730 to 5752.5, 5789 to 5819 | 2.2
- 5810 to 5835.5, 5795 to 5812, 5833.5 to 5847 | 0.9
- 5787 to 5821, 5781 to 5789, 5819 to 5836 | -1.5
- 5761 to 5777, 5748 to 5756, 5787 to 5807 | 1.0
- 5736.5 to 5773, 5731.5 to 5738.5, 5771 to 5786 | -0.9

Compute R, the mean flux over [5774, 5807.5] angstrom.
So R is 9.69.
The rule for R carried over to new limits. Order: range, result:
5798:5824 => 9.94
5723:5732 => 9.06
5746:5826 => 9.57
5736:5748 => 9.51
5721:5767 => 9.37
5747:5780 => 9.29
